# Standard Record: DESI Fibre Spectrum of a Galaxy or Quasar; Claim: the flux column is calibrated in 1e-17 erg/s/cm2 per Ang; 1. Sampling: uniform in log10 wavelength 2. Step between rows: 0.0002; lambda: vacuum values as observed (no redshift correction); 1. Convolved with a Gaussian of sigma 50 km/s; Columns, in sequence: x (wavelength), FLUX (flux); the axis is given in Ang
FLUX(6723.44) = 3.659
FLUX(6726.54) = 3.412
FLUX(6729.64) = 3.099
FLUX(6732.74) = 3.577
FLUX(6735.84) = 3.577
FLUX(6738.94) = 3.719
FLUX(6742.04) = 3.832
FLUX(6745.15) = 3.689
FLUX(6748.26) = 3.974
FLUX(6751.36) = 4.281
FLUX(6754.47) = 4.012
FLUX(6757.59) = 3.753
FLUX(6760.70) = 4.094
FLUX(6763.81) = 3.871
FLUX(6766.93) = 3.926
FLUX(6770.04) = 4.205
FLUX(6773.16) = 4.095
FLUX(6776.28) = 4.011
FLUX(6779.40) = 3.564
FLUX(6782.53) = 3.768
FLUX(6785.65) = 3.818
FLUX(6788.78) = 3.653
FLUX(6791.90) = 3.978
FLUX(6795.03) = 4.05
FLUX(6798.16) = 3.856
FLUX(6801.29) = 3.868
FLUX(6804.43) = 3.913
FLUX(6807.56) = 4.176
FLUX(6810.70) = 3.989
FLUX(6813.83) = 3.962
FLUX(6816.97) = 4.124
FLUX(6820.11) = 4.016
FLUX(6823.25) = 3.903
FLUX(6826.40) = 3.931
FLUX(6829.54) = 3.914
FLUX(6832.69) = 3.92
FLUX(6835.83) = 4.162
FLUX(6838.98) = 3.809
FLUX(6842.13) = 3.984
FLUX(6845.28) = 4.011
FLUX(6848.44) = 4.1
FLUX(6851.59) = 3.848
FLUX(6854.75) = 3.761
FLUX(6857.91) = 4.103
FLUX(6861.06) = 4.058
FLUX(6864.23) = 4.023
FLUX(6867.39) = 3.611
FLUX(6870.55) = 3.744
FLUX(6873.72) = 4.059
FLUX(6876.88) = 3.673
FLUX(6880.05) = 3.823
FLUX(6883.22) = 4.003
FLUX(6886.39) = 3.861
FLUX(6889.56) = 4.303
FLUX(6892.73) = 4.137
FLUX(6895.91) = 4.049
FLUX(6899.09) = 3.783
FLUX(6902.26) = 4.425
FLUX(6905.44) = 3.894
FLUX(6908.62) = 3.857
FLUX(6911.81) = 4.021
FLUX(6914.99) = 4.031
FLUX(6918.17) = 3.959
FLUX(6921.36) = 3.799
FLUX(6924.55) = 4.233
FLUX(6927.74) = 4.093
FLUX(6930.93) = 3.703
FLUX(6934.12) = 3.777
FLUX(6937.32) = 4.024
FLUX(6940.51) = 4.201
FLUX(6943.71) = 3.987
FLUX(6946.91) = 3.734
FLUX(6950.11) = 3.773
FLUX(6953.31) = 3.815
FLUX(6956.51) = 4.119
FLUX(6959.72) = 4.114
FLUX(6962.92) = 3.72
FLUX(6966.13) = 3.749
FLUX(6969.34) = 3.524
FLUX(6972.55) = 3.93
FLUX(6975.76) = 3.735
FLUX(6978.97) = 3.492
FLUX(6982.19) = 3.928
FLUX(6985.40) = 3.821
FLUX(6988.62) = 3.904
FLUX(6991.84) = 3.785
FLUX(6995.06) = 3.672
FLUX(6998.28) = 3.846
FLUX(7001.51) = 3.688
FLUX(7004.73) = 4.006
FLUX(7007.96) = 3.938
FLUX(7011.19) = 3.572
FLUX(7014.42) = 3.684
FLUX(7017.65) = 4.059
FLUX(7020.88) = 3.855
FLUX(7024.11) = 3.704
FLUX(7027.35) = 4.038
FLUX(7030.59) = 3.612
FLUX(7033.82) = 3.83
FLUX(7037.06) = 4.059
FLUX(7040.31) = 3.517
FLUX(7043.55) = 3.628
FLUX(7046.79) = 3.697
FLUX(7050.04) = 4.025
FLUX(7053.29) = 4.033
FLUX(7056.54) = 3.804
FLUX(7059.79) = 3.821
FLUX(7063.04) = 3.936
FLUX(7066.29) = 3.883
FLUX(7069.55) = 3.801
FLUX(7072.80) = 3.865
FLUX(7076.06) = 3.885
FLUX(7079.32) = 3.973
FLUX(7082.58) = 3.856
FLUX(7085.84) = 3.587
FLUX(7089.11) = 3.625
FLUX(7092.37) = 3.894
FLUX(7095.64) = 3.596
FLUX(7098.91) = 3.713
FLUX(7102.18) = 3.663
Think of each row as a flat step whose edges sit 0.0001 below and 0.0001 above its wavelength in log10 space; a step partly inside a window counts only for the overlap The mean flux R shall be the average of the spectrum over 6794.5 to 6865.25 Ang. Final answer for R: 3.98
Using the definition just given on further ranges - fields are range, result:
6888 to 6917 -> 4.05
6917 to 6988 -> 3.87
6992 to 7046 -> 3.79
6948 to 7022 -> 3.81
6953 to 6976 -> 3.85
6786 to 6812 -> 3.93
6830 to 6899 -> 3.95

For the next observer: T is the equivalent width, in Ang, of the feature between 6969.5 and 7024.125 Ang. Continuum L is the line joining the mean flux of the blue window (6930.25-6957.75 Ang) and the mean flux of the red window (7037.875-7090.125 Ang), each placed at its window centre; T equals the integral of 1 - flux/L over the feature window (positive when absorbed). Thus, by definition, 1.0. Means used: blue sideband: 3.91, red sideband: 3.81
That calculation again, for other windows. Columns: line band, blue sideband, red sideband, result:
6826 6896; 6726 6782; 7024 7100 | -2.41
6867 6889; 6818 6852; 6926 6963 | 0.53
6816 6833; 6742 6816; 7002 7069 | -0.22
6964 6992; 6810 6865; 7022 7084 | 0.91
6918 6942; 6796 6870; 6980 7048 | -0.63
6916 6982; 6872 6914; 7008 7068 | 0.84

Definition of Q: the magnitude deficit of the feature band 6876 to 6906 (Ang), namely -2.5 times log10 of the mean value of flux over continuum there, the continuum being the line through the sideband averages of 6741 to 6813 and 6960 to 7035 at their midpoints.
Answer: -0.04 mag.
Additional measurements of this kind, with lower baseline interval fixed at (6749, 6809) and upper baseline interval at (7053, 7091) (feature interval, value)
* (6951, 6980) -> 0.02 mag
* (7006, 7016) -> 0.03 mag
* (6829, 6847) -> -0.01 mag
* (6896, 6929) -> -0.03 mag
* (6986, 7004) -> 0.02 mag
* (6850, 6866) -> -0.01 mag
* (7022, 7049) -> 0.02 mag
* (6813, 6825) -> -0.02 mag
